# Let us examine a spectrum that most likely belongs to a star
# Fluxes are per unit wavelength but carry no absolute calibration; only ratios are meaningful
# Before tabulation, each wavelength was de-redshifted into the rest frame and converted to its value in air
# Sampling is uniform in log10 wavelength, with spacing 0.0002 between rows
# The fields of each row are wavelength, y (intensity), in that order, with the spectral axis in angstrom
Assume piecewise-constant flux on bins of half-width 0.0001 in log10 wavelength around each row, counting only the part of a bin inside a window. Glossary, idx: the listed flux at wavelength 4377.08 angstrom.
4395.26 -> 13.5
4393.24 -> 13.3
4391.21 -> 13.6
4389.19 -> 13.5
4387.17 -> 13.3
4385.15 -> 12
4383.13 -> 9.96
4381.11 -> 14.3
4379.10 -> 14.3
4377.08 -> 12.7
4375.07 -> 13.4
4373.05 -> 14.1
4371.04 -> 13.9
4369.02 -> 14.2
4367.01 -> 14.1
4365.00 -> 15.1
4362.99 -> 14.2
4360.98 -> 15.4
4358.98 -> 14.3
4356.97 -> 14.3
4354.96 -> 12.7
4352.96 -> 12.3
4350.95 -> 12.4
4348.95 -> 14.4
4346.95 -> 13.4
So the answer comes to 12.7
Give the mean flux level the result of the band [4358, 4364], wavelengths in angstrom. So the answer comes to 14.7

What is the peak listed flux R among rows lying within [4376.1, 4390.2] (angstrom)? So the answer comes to 14.3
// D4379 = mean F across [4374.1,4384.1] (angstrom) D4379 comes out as 12.9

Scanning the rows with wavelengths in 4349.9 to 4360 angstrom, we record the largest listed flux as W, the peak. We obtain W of 14.3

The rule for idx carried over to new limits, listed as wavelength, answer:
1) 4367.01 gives 14.1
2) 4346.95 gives 13.4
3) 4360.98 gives 15.4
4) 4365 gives 15.1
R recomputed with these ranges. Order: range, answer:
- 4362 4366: 15.1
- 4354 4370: 15.4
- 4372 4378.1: 14.1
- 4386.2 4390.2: 13.5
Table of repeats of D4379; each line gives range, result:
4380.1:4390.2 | 12.6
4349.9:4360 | 13.2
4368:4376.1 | 13.9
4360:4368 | 14.7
